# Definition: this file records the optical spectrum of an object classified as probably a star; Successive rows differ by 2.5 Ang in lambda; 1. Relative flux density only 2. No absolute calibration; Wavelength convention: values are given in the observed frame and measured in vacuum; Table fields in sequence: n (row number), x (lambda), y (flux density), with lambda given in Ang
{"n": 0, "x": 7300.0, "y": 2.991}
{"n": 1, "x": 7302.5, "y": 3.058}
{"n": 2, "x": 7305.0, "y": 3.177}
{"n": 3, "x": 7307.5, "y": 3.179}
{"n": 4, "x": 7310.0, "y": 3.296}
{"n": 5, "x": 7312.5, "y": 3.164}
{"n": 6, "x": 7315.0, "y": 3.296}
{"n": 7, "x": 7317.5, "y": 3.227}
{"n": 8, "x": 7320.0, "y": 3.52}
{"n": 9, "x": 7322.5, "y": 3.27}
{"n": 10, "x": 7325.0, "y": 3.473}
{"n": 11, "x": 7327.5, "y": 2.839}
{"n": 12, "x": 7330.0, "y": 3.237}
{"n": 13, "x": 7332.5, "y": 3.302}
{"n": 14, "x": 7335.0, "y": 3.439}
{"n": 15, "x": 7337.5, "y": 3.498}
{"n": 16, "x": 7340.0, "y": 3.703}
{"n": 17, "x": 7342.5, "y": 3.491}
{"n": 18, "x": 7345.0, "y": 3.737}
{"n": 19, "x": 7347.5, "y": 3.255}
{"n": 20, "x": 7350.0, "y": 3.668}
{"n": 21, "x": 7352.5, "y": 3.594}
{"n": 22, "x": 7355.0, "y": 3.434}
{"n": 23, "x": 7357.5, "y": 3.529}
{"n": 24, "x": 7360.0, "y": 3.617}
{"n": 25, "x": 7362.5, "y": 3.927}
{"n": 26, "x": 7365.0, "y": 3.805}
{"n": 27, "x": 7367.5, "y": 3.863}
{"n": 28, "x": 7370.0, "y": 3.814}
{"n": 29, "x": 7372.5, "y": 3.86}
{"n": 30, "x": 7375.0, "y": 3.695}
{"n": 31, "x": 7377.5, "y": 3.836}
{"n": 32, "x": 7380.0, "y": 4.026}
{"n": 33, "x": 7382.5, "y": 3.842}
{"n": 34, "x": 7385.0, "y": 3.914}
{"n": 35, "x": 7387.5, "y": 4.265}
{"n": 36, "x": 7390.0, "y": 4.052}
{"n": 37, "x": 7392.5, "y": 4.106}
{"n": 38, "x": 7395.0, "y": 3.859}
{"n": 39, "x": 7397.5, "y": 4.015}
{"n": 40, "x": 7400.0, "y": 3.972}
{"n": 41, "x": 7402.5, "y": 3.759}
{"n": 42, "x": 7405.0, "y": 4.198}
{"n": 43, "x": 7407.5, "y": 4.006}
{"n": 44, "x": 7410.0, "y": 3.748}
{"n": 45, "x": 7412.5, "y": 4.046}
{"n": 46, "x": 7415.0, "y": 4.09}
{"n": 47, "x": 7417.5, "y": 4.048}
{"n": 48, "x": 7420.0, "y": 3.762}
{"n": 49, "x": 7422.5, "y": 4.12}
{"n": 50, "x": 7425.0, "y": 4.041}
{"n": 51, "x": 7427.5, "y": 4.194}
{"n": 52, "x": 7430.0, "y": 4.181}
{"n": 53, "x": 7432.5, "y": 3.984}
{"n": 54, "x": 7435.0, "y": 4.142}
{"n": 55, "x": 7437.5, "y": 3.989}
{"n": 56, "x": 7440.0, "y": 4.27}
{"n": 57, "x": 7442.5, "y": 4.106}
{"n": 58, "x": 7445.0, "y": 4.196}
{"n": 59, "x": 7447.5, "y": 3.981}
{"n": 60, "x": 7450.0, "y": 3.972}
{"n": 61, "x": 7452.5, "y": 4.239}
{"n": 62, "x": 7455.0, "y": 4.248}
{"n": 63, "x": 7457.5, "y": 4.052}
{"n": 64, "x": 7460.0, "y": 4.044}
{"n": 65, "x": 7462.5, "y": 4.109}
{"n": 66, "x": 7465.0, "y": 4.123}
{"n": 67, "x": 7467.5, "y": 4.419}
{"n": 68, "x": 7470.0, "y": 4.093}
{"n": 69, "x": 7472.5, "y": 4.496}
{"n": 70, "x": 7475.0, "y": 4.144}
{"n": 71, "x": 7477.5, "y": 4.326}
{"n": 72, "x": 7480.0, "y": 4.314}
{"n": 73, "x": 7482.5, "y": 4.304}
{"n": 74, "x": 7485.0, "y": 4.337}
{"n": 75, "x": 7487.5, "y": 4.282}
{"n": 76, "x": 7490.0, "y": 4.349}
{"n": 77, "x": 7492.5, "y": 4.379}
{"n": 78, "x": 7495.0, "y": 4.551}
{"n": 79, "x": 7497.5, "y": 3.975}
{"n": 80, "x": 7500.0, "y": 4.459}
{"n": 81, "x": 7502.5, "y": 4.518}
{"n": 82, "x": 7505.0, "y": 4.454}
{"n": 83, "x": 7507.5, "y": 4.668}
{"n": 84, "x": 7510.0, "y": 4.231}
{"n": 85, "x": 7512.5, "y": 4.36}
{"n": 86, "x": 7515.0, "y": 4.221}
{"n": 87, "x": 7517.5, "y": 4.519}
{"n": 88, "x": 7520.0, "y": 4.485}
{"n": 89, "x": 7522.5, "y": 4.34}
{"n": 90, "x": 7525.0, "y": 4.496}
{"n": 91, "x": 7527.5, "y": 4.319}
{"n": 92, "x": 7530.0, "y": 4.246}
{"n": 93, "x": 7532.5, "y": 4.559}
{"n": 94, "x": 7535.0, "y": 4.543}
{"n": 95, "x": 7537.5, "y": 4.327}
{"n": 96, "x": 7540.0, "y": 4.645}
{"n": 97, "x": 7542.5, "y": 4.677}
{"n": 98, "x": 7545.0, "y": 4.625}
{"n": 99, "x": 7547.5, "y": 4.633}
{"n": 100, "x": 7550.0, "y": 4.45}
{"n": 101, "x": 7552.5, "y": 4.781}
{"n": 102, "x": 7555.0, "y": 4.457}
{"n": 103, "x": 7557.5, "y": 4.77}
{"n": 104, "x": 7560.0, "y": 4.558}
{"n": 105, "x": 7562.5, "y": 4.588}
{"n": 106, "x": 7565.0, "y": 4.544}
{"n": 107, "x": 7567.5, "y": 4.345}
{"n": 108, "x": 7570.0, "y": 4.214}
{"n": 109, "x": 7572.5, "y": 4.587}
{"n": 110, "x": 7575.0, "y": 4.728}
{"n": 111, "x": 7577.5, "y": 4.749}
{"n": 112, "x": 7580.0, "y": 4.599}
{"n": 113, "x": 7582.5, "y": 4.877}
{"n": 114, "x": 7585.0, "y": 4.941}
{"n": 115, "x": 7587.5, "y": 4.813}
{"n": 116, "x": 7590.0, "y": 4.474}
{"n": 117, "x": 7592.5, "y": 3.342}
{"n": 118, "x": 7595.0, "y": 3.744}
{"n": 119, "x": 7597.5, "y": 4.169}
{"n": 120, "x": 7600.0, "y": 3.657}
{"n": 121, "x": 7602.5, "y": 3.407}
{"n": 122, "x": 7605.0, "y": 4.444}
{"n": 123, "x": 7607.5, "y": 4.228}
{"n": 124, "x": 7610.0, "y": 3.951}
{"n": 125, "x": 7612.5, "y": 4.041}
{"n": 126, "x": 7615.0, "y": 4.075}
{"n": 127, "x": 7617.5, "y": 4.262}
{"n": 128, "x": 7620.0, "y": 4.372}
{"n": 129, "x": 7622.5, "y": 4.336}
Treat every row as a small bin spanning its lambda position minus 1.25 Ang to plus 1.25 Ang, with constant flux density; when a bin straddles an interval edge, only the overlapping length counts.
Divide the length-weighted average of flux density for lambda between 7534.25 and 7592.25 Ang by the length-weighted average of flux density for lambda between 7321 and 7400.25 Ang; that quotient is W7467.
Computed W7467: 1.25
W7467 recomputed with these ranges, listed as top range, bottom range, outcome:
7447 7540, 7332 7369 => 1.20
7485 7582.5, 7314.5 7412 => 1.21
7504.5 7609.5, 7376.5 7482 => 1.08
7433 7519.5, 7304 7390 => 1.20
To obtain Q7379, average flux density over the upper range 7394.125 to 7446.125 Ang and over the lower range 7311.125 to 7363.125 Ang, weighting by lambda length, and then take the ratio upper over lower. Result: 1.2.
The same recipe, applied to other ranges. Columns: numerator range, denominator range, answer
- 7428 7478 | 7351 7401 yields 1.08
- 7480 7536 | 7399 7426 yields 1.10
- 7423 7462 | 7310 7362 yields 1.20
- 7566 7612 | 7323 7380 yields 1.20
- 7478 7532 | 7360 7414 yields 1.11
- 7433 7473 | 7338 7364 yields 1.15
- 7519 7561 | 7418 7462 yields 1.11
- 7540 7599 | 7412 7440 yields 1.11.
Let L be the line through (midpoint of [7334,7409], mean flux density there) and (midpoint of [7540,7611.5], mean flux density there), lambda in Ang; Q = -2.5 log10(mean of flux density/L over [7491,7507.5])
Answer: -0.06 mag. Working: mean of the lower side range 3.79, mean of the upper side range 4.41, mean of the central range 4.41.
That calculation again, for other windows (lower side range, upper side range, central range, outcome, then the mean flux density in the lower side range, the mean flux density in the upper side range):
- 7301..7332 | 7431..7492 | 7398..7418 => -0.04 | 3.23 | 4.19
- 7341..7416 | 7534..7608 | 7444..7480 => -0.02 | 3.83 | 4.43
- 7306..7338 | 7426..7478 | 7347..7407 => -0.05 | 3.28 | 4.15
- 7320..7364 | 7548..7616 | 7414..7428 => -0.07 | 3.47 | 4.36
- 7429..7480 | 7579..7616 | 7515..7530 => -0.06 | 4.16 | 4.18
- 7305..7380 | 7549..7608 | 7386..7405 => -0.09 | 3.51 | 4.4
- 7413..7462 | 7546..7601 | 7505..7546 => -0.03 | 4.09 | 4.46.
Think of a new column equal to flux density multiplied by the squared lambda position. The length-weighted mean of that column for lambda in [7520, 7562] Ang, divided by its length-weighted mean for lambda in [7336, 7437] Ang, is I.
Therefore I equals 1.2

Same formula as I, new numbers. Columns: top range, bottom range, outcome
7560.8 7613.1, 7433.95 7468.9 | 1.08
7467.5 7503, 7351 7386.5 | 1.18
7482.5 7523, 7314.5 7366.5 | 1.32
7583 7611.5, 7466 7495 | 0.98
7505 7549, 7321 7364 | 1.35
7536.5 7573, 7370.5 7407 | 1.20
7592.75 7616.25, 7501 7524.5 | 0.91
